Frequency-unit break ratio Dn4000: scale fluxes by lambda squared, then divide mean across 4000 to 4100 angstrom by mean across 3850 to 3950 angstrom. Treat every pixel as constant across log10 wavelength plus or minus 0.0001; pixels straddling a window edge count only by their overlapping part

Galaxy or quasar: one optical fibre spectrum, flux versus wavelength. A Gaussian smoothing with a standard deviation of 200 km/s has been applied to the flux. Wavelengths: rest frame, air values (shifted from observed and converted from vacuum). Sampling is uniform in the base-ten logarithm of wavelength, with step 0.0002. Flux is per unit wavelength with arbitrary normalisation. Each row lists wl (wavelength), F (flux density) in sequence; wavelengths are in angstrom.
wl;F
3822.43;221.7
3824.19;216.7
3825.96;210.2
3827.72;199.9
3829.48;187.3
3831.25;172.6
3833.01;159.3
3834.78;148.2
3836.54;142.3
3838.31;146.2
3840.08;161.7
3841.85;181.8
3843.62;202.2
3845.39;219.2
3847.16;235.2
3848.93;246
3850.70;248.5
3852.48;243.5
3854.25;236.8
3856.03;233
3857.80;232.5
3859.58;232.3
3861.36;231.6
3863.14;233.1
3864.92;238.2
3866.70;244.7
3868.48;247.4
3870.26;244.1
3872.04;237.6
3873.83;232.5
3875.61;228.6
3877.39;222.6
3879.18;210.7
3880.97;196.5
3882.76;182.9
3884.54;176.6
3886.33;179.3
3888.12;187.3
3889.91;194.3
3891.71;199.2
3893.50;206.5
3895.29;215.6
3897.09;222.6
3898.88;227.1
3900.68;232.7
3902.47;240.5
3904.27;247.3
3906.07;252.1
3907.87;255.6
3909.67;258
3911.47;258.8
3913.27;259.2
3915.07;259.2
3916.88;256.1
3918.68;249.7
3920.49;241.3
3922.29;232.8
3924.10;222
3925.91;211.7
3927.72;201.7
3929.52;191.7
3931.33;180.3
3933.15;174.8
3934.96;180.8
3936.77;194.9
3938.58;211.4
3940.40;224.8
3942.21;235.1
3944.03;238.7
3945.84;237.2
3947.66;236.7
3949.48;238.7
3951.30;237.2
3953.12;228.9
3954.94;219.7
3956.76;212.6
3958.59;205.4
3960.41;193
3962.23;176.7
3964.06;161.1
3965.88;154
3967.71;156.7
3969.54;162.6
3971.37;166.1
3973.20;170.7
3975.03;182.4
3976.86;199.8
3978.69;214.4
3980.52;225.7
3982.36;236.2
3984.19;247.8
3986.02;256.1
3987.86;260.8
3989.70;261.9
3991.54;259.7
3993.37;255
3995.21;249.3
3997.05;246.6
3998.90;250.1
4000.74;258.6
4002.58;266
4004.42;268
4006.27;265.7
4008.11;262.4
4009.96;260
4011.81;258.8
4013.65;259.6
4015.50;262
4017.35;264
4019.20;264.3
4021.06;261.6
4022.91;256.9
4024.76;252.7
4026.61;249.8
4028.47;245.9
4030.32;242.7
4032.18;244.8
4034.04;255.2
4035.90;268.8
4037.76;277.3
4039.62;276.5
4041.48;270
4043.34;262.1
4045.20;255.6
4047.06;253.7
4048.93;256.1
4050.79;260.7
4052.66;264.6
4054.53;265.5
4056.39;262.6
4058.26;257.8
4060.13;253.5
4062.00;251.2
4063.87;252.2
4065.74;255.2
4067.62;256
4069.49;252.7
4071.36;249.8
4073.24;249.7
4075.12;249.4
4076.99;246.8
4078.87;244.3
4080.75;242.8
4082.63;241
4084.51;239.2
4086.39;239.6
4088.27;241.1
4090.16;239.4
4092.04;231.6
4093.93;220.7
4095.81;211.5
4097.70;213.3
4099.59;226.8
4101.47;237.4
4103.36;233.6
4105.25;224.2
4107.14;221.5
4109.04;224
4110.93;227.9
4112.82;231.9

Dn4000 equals 1.2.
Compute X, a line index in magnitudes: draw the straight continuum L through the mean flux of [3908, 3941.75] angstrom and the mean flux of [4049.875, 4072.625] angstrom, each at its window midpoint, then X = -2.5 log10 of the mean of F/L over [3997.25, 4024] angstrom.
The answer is -0.07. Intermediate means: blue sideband 224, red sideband 257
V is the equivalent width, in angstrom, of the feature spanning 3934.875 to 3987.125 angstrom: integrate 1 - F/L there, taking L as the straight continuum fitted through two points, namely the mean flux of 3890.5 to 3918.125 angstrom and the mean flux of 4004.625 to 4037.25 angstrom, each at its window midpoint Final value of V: 8.5 angstrom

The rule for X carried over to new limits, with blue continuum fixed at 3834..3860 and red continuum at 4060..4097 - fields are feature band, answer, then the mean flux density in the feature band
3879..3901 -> 0.07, 201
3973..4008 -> -0.06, 243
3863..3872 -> -0.15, 242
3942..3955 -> -0.06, 235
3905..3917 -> -0.18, 257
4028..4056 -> -0.10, 260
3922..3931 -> 0.06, 209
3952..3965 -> 0.12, 200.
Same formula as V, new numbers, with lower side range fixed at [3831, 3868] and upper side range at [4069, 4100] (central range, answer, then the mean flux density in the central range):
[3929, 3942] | 1.4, 196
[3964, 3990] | 2.5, 204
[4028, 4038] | -1.0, 255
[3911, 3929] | -1.6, 238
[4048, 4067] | -1.9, 258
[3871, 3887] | 0.4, 208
